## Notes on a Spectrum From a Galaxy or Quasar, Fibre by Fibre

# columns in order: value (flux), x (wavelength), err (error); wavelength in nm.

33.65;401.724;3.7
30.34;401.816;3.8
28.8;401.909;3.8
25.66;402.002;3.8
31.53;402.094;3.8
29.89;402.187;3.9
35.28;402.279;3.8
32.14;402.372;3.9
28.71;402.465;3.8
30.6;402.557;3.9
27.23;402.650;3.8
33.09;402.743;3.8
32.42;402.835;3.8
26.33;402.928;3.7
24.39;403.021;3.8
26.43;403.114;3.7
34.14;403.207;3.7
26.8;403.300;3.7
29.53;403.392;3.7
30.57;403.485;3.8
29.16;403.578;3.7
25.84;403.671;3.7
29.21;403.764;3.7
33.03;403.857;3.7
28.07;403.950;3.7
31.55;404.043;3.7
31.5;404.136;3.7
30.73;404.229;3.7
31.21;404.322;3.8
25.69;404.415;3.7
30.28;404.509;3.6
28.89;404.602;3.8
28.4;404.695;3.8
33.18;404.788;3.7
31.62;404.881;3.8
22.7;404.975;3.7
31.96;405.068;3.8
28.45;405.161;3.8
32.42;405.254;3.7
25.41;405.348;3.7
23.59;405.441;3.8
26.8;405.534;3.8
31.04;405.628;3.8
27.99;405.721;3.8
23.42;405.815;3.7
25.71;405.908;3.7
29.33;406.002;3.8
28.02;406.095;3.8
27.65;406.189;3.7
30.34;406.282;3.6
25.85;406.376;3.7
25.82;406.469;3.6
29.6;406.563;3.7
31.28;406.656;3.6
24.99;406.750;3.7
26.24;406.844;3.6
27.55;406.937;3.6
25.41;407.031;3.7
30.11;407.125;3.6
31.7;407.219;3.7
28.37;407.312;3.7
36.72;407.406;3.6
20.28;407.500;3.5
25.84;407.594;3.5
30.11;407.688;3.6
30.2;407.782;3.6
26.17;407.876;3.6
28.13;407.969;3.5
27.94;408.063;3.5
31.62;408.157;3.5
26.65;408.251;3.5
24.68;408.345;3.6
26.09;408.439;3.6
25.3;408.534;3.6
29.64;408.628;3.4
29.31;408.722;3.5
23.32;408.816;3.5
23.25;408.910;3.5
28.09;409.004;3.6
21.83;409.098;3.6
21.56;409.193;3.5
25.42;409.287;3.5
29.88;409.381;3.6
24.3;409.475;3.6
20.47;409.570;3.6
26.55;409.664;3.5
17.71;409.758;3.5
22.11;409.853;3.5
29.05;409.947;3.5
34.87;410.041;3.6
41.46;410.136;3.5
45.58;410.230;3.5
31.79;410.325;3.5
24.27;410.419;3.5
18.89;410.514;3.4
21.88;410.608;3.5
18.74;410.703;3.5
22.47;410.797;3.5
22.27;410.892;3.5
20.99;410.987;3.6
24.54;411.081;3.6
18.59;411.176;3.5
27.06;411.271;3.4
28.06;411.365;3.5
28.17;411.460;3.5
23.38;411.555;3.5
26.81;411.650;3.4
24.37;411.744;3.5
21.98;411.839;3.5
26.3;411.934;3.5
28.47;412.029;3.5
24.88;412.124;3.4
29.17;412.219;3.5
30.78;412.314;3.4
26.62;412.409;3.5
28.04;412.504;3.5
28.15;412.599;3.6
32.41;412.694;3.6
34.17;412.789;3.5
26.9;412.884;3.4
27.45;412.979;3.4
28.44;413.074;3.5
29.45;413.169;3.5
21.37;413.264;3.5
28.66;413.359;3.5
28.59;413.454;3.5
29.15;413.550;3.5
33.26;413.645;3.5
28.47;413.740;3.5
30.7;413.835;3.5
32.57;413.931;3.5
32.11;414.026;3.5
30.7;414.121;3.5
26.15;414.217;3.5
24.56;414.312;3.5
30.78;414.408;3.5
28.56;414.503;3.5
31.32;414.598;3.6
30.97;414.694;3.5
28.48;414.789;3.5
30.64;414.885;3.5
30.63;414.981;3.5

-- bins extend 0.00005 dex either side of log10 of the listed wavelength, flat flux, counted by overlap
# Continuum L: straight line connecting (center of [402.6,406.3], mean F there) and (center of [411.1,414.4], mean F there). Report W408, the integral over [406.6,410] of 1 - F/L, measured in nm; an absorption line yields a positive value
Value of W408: 0.21 nm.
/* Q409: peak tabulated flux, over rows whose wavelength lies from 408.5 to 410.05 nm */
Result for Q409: 34.87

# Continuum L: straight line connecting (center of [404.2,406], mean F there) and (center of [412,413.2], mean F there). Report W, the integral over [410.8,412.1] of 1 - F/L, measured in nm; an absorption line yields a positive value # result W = 0.19 nm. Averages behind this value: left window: 28.4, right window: 28.8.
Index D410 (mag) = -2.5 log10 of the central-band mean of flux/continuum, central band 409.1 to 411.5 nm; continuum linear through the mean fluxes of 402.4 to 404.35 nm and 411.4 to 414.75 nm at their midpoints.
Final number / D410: 0.12 mag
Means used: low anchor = 29.6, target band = 25.8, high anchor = 28.4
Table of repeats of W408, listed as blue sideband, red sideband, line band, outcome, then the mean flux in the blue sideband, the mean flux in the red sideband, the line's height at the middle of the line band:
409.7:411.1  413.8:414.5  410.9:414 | 0.087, 26.5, 29.5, 28.2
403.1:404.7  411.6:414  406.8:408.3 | 0.039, 29.6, 28.3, 29.1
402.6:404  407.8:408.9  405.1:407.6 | 0.006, 29.1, 27.1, 27.9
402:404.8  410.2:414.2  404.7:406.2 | 0.055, 29.8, 27.2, 29.2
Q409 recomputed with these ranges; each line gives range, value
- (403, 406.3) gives 34.14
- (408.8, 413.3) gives 45.58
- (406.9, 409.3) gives 36.72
